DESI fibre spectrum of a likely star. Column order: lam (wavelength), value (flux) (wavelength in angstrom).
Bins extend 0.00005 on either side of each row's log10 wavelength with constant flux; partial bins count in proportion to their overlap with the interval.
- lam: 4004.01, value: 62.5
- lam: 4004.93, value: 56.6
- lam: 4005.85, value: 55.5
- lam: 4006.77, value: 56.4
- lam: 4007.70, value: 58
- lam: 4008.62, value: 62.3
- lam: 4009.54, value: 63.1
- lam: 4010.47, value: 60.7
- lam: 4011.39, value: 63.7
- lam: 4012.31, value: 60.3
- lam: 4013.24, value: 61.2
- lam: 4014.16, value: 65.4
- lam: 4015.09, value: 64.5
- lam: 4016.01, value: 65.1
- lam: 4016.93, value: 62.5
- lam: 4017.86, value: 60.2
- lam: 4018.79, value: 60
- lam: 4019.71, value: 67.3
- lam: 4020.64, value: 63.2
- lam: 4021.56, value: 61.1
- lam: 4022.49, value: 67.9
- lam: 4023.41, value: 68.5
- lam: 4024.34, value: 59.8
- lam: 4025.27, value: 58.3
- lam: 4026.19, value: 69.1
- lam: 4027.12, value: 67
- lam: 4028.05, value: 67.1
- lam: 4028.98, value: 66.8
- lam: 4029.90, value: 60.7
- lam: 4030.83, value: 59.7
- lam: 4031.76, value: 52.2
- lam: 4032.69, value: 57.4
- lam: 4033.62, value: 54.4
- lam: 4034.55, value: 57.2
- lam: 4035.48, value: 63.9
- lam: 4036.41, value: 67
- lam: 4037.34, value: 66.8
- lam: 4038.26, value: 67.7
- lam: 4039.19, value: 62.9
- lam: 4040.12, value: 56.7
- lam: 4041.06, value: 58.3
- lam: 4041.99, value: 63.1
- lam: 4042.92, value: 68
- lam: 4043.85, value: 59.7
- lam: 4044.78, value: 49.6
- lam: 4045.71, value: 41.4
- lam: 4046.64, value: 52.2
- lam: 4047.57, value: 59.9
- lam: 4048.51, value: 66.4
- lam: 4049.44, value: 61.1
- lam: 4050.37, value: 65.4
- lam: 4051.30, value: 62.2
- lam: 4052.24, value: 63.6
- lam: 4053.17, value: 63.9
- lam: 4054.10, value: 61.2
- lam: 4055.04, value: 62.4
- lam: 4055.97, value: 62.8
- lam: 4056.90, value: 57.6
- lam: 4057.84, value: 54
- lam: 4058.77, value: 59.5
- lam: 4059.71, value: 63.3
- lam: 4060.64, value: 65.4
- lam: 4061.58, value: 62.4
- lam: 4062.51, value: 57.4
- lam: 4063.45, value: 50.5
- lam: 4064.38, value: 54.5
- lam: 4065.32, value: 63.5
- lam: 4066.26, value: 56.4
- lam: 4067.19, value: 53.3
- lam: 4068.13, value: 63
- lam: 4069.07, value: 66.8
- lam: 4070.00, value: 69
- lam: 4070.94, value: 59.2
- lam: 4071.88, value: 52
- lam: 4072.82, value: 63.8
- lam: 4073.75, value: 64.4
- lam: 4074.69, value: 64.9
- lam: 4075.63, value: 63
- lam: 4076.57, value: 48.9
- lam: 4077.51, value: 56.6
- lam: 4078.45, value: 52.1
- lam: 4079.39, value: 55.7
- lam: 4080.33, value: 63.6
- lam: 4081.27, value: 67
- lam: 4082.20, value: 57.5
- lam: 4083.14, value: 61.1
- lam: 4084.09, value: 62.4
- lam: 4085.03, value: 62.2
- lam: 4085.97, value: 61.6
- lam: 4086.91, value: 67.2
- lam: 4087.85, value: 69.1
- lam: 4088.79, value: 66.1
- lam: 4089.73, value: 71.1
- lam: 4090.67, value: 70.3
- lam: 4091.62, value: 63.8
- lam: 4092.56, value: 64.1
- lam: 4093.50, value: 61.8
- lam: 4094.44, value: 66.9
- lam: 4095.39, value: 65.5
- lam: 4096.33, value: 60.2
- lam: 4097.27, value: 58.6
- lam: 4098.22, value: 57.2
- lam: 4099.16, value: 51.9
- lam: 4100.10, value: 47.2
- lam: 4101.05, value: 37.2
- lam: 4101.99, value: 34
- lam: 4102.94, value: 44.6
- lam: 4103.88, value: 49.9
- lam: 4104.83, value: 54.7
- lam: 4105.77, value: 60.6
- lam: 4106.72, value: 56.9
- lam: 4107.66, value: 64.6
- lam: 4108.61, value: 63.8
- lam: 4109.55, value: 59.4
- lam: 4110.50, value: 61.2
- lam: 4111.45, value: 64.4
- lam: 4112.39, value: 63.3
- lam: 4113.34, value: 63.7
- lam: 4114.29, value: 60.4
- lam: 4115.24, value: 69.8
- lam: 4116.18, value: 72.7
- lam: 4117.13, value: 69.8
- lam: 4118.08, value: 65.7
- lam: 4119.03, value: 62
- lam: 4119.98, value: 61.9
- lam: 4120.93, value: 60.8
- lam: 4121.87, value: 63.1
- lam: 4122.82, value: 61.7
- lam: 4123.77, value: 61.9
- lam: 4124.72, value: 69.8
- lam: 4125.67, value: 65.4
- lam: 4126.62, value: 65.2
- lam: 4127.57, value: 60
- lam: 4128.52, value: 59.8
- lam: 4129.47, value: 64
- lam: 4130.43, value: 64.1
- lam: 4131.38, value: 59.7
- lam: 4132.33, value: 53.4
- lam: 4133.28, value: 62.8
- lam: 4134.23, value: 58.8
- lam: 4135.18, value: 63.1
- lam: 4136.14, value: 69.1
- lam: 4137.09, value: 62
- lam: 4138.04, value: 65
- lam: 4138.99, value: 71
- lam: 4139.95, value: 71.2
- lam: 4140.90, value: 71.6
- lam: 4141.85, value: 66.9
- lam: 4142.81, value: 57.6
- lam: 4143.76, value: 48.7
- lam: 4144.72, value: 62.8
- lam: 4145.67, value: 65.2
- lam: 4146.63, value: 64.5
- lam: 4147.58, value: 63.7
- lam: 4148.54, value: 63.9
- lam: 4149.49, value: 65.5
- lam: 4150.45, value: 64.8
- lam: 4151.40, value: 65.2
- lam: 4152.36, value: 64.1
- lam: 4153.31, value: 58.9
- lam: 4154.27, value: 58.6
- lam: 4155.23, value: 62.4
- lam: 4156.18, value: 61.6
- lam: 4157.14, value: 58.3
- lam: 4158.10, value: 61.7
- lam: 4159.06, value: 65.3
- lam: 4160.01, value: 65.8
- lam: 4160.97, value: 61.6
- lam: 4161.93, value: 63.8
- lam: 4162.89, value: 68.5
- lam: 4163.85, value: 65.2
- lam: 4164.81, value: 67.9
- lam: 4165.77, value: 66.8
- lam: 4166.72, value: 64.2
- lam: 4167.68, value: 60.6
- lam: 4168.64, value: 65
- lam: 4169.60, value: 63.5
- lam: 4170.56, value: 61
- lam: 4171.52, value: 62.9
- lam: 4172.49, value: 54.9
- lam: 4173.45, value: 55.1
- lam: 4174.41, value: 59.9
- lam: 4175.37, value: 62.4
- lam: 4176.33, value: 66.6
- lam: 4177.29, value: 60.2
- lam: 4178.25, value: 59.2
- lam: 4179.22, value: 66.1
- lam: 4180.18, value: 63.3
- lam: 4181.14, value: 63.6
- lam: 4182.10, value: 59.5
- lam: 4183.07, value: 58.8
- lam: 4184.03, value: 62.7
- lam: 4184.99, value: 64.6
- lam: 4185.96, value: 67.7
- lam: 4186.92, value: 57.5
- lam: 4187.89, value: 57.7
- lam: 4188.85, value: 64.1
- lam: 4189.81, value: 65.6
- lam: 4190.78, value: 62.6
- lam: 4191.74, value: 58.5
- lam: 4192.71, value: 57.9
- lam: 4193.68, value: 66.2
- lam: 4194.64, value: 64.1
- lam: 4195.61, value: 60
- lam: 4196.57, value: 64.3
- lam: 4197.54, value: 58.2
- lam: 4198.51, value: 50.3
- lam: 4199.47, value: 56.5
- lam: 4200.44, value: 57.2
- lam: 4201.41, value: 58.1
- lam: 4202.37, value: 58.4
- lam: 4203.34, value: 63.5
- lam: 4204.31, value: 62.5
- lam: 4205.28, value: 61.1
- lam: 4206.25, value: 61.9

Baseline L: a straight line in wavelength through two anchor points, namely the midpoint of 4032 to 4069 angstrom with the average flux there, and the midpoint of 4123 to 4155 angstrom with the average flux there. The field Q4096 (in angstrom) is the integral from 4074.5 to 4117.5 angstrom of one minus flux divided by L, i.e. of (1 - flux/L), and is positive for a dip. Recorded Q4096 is 1.0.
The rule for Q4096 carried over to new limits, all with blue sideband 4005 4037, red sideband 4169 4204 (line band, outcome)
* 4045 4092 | 0.6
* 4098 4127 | 0.9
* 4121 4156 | -1.1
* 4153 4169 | -0.6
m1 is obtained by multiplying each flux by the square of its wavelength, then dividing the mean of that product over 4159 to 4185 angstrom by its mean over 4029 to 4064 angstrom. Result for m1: 1.11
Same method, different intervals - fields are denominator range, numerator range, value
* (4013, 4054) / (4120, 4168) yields 1.08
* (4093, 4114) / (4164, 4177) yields 1.14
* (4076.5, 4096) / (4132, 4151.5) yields 1.04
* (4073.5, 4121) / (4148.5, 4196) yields 1.07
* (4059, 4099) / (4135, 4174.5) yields 1.07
